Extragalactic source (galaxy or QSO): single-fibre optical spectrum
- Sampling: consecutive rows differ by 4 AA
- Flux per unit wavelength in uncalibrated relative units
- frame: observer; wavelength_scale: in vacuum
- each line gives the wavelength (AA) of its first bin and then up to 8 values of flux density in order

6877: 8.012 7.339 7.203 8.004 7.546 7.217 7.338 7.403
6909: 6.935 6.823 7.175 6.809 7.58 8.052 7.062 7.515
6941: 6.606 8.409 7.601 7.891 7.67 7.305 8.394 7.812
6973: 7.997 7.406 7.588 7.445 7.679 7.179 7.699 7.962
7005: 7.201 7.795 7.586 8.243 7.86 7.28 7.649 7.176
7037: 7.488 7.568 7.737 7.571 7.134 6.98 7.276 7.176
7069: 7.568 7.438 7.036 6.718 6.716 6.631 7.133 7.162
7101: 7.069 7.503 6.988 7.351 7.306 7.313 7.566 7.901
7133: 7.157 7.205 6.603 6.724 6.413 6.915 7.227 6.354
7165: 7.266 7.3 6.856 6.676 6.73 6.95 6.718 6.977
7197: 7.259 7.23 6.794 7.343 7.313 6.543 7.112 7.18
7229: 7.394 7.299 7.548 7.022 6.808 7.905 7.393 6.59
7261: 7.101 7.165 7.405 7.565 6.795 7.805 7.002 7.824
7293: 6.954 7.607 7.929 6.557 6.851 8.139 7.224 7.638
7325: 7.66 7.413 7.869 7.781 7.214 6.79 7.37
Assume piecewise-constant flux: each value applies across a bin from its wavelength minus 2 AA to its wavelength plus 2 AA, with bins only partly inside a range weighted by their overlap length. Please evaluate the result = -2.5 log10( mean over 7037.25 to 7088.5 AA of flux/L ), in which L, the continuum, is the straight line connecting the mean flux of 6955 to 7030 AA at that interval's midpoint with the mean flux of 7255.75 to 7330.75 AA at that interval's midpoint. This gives 0.05 mag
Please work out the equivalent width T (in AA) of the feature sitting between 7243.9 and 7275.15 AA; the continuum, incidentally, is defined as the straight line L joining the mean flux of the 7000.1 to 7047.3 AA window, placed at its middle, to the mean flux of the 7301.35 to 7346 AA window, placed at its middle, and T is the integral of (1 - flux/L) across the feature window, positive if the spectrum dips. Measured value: 0.9 AA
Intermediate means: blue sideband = 7.62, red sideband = 7.41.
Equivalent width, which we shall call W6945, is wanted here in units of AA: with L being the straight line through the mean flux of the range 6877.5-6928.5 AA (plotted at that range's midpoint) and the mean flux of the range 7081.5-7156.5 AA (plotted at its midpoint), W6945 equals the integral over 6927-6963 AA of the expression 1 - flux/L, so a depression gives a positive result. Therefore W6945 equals -1.4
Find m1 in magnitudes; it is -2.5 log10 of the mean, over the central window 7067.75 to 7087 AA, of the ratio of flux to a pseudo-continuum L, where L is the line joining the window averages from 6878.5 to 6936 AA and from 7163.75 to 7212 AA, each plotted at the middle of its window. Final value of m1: 0.01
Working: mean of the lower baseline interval 7.33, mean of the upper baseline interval 7.01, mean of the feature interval 7.08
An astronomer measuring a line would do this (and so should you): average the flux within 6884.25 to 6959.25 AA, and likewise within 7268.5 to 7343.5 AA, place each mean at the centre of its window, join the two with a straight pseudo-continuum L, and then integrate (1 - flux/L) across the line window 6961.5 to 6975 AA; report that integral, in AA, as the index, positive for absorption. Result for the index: -1.0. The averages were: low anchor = 7.42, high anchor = 7.43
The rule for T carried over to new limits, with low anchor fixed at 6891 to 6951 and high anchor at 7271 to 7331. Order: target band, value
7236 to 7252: 0.17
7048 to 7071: 0.28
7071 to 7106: 1.58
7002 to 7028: -1.13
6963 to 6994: -1.51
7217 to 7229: 0.49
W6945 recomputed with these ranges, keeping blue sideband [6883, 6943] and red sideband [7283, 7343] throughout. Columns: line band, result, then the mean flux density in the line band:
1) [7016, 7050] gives -1.25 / 7.6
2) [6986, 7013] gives -0.96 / 7.58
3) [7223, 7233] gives 0.16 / 7.29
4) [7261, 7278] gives 0.42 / 7.24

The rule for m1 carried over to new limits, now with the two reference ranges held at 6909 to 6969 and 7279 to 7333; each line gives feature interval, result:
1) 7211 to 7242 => 0.04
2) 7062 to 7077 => 0.02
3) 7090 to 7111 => 0.05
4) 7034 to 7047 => -0.01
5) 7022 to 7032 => 0.00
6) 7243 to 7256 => 0.02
